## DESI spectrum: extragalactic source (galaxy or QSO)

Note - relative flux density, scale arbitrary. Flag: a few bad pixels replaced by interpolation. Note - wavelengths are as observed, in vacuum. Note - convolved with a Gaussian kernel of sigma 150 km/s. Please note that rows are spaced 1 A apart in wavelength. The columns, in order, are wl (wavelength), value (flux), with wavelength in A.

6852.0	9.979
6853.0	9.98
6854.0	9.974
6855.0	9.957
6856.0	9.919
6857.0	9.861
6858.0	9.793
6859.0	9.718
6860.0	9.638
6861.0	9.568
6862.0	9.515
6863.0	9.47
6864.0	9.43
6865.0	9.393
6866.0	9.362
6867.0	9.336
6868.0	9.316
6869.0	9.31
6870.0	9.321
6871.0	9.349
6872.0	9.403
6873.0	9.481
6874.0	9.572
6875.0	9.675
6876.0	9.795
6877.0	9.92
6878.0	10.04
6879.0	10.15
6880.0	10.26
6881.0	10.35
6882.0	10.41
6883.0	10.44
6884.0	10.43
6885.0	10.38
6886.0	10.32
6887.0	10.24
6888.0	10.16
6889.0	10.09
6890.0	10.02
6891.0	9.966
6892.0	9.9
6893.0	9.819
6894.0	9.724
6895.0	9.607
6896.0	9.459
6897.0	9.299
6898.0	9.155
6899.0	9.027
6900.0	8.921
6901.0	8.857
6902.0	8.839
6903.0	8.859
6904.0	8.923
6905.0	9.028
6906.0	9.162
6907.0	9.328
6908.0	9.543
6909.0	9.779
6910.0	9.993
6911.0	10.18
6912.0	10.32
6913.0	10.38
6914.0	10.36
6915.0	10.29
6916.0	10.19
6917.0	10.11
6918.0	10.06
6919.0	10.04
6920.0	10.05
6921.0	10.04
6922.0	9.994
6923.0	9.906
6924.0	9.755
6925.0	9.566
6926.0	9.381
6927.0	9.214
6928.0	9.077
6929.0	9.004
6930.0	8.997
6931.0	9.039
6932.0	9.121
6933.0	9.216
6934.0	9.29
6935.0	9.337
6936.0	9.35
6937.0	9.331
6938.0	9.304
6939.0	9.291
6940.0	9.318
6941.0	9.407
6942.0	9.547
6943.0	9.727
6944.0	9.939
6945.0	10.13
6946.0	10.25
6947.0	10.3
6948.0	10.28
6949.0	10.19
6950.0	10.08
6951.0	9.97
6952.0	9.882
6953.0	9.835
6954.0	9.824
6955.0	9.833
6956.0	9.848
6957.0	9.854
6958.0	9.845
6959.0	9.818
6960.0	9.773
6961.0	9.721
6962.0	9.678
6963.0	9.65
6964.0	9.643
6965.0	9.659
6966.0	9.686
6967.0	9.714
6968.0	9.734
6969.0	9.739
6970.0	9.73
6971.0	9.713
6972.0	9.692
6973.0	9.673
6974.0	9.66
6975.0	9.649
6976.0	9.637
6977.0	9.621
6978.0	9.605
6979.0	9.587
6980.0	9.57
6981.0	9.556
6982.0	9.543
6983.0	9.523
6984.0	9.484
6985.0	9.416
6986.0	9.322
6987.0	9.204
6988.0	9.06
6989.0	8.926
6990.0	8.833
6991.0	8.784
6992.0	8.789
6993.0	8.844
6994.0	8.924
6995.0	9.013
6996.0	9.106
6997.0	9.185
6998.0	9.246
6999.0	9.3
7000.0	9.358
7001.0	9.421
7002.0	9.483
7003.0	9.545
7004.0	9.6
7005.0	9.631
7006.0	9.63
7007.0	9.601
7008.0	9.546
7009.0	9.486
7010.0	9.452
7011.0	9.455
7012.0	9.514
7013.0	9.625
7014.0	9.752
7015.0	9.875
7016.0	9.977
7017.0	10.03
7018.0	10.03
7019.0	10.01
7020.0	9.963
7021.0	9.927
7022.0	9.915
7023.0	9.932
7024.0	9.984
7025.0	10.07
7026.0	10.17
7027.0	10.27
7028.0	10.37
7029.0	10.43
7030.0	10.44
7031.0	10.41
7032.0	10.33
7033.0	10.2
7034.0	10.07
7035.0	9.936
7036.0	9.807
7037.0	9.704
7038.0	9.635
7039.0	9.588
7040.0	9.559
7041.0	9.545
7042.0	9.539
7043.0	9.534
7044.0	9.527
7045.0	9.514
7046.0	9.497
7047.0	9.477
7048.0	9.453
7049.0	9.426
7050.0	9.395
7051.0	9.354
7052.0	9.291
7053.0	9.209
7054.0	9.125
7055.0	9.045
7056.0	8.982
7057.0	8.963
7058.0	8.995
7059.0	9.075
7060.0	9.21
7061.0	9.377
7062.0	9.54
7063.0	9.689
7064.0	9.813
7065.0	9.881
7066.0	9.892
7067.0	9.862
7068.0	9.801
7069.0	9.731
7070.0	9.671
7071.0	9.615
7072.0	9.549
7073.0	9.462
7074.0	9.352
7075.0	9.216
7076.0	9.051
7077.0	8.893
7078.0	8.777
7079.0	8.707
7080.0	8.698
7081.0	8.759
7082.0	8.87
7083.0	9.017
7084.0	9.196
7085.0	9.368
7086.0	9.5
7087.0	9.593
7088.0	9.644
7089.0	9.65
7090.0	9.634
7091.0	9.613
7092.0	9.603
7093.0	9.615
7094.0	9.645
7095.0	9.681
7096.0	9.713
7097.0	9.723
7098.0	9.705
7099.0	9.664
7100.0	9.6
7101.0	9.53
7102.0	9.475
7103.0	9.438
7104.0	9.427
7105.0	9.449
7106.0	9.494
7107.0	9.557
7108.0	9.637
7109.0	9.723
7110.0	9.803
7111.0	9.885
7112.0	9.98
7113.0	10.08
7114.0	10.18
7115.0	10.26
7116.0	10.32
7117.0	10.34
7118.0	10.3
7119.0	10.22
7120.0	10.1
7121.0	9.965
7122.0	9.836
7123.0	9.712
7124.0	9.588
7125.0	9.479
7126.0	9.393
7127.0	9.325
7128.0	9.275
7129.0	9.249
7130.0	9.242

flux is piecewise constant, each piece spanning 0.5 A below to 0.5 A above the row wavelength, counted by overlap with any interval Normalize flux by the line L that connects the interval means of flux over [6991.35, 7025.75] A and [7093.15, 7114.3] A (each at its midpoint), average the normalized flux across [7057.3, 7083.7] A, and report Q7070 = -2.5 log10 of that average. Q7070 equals 0.04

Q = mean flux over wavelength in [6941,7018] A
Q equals 9.6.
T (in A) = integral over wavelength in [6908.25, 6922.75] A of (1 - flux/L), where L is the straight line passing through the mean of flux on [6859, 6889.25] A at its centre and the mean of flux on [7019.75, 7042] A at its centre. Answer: -0.4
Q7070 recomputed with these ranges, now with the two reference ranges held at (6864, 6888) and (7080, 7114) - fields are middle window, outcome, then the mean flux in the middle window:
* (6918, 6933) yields 0.03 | 9.52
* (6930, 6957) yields 0.01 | 9.67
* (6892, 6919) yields 0.02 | 9.6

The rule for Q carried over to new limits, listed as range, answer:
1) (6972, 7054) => 9.6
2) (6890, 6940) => 9.54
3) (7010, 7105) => 9.59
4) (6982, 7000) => 9.13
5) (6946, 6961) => 9.95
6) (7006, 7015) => 9.58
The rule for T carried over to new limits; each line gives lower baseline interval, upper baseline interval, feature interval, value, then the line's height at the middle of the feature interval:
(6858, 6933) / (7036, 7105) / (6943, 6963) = -0.7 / 9.59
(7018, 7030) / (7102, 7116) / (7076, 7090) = 1.0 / 9.87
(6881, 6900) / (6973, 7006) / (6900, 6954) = 0.3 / 9.69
